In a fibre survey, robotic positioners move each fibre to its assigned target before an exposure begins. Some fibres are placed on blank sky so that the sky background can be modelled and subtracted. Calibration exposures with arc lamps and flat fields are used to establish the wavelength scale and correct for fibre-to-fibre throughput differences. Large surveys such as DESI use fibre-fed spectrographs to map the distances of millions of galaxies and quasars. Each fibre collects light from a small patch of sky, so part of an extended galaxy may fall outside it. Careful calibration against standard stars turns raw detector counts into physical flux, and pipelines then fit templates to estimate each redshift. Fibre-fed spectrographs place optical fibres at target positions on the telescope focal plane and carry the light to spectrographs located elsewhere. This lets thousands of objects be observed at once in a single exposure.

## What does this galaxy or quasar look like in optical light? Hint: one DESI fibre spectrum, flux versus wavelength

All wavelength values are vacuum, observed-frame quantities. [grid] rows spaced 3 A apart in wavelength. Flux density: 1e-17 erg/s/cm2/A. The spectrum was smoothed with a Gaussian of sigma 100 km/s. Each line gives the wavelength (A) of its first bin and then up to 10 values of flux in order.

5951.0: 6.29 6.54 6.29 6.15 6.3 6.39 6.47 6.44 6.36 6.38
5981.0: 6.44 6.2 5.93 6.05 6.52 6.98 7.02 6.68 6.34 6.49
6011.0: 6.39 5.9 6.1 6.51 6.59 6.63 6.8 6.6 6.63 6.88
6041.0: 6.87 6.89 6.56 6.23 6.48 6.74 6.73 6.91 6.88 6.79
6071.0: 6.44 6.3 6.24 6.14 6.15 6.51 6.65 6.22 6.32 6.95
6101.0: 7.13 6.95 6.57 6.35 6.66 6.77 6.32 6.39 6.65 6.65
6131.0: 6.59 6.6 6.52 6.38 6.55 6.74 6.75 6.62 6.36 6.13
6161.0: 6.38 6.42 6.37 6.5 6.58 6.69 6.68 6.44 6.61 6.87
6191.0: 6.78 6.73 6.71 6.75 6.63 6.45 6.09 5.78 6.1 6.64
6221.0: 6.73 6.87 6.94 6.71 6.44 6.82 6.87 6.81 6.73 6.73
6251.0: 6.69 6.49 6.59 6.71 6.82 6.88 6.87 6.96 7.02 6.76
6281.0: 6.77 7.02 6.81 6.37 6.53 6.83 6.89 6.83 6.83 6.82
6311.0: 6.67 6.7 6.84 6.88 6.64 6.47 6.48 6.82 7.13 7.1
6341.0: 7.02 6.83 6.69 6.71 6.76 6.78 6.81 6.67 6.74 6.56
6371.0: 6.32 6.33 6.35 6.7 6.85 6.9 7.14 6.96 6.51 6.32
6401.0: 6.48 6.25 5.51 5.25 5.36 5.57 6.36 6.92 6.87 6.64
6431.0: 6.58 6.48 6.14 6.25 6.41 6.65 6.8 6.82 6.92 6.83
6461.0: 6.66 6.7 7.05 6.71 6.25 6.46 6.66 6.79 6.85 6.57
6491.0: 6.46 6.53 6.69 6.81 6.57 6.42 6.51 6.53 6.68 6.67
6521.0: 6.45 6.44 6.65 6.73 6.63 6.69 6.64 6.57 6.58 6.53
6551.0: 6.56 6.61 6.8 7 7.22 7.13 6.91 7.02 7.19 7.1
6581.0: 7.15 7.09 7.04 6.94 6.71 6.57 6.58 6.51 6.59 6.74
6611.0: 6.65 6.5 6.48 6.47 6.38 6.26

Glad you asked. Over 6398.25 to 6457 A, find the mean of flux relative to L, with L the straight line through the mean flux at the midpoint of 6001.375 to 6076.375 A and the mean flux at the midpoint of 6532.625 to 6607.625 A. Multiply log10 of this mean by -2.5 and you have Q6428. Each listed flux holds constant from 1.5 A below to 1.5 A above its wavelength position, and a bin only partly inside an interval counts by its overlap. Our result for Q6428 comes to 0.069 mag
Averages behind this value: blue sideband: 6.57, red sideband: 6.82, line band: 6.33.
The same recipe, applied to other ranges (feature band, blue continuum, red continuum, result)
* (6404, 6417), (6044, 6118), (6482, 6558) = 0.196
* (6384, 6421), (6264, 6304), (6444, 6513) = 0.081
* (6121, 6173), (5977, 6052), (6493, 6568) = 0.006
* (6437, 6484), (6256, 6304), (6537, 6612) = 0.026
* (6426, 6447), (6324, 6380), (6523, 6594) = 0.049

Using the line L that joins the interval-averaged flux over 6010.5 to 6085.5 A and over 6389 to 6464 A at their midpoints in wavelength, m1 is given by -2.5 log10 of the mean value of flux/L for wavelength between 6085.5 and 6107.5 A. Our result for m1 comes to -0.03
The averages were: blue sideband 6.54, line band 6.67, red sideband 6.42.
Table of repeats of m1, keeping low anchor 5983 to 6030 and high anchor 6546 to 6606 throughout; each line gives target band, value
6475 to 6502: 0.02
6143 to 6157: -0.01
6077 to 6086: 0.05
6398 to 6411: 0.14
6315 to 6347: -0.02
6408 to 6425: 0.13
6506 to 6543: 0.04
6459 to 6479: 0.02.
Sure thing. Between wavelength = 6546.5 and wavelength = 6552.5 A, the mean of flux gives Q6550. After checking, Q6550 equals 6.54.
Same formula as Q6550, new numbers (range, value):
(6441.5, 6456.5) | 6.72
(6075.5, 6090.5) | 6.34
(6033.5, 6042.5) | 6.79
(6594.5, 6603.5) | 6.55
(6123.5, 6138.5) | 6.6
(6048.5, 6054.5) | 6.36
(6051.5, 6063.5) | 6.71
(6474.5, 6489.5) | 6.67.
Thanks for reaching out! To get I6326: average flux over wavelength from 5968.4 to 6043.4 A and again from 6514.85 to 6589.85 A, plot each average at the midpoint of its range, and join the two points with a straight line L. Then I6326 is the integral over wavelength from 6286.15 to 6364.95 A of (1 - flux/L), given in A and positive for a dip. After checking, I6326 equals -1.0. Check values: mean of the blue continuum 6.49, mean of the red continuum 6.81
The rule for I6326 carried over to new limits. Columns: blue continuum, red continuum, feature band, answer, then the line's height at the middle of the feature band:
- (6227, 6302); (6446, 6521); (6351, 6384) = 0.4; 6.71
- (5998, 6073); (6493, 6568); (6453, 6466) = -0.3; 6.66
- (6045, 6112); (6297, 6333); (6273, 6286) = -0.3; 6.71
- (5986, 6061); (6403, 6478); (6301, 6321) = -1.0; 6.46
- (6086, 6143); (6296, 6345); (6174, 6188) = 0.1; 6.66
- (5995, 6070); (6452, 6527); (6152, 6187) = 0.8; 6.63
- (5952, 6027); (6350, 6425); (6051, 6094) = -0.6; 6.41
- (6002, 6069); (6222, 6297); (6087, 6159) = 0.8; 6.66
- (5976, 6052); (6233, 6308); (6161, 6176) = 0.4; 6.66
